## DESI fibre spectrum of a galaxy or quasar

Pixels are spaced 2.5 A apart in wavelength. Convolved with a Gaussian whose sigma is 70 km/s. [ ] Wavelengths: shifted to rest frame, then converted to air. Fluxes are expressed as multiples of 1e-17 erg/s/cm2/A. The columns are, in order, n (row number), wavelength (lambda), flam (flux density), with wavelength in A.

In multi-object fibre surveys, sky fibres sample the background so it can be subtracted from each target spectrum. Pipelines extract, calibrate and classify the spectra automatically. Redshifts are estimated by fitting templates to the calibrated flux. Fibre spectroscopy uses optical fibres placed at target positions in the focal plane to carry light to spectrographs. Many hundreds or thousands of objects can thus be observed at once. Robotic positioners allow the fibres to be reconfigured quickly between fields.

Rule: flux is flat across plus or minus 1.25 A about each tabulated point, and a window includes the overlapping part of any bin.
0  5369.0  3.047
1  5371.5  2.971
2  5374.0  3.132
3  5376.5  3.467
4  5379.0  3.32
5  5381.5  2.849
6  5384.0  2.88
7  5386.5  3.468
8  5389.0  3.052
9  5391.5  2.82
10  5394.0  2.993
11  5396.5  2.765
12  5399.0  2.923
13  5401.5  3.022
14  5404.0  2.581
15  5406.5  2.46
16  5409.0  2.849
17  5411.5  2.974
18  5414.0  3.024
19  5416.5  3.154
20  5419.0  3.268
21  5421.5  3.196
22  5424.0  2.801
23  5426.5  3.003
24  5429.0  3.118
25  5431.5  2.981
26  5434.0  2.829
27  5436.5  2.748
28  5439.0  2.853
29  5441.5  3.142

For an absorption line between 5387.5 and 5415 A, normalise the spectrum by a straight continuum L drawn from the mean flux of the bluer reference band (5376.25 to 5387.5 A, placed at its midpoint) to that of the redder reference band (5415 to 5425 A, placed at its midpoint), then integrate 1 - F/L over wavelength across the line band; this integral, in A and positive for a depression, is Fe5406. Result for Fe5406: 2.4 A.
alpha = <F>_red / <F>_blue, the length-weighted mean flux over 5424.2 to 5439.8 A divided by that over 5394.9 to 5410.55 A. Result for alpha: 1.1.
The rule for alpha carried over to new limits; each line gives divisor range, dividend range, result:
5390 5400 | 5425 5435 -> 1.04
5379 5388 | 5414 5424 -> 1.01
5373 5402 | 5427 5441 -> 0.96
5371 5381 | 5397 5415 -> 0.88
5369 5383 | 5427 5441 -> 0.93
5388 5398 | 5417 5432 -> 1.06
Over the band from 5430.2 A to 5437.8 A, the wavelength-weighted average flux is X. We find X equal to 2.85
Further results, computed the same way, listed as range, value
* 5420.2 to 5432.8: 3.02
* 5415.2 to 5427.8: 3.08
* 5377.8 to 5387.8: 3.13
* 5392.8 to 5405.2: 2.86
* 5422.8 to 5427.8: 2.91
